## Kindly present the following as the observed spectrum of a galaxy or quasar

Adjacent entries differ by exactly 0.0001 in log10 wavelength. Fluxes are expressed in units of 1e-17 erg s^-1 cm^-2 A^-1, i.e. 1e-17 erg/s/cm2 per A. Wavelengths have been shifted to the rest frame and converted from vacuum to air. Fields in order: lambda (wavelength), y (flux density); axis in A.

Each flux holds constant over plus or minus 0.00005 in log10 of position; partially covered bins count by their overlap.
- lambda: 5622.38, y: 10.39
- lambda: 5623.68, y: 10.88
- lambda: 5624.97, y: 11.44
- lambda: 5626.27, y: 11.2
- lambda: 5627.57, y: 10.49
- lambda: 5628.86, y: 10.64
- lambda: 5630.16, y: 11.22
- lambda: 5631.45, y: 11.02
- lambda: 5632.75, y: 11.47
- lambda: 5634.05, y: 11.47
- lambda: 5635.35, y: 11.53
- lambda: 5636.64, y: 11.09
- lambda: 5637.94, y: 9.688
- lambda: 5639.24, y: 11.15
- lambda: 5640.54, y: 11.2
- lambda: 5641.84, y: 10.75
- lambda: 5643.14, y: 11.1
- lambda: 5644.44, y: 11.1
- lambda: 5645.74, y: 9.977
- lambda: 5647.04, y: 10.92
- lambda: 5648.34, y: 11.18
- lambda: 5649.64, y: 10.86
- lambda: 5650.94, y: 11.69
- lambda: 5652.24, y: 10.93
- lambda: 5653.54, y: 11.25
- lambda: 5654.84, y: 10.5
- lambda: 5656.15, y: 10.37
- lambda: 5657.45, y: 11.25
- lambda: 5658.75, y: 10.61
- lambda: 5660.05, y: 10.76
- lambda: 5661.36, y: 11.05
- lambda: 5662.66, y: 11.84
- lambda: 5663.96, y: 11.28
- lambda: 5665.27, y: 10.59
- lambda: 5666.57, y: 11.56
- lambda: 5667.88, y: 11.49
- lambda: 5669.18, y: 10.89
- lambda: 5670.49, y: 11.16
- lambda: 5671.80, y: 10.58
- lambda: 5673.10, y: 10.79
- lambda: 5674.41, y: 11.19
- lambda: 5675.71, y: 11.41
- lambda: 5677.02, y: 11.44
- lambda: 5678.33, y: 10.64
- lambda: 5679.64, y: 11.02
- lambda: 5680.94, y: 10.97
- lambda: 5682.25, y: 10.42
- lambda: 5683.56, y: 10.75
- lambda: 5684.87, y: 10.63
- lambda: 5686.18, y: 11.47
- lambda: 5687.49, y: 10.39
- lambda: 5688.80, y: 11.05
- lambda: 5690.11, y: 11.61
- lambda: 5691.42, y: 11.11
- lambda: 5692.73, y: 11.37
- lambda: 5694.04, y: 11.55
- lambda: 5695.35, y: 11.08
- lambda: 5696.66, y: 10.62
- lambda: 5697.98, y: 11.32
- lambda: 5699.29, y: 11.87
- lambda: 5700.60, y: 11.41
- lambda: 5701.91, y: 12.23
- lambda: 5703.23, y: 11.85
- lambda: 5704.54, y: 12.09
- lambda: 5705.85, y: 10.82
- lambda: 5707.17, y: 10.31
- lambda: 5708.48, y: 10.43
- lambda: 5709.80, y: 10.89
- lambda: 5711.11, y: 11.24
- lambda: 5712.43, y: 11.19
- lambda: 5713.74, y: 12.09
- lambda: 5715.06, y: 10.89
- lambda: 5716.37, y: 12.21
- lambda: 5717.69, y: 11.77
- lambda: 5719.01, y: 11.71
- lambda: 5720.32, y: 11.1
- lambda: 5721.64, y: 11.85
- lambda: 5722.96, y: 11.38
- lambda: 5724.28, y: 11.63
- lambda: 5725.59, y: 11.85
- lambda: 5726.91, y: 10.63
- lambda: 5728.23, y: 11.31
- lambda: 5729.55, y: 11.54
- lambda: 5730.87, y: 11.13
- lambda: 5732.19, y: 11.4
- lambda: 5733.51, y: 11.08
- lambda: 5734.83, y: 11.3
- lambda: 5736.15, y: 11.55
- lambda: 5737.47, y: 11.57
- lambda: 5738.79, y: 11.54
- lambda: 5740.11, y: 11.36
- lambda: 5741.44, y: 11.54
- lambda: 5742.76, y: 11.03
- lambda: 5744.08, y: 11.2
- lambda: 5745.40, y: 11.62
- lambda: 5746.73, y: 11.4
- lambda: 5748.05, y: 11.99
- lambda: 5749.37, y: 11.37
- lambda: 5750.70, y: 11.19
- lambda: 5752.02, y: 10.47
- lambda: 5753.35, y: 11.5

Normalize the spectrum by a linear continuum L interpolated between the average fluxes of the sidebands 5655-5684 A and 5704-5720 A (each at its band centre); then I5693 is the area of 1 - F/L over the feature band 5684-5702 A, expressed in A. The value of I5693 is -0.1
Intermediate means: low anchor 11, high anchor 11.3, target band 11.2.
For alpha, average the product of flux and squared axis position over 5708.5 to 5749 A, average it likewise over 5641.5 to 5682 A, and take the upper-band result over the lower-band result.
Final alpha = 1.1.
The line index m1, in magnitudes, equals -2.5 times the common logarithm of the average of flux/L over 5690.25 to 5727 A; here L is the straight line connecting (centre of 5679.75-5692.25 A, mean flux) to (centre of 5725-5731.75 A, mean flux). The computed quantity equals -0.03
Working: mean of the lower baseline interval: 10.9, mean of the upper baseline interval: 11.3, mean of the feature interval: 11.4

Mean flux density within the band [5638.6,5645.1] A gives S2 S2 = 11.1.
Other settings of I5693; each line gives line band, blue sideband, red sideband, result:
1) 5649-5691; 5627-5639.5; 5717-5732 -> 0.6 A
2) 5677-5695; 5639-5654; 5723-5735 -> 0.2 A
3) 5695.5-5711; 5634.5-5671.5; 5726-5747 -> -0.1 A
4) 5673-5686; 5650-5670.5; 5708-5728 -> 0.3 A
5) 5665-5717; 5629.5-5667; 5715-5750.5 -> 0.3 A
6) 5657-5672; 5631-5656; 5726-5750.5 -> -0.1 A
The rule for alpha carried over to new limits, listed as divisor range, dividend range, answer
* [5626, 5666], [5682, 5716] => 1.04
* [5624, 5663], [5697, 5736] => 1.06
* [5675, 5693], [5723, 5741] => 1.05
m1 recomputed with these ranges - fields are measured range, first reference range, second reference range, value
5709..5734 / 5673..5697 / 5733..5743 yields -0.01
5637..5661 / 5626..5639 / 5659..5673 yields 0.02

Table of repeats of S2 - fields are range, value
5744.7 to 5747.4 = 11.5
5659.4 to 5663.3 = 11.2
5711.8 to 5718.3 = 11.6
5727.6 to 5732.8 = 11.3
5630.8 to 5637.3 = 11.3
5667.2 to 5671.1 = 11.2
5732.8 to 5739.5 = 11.4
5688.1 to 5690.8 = 11.3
